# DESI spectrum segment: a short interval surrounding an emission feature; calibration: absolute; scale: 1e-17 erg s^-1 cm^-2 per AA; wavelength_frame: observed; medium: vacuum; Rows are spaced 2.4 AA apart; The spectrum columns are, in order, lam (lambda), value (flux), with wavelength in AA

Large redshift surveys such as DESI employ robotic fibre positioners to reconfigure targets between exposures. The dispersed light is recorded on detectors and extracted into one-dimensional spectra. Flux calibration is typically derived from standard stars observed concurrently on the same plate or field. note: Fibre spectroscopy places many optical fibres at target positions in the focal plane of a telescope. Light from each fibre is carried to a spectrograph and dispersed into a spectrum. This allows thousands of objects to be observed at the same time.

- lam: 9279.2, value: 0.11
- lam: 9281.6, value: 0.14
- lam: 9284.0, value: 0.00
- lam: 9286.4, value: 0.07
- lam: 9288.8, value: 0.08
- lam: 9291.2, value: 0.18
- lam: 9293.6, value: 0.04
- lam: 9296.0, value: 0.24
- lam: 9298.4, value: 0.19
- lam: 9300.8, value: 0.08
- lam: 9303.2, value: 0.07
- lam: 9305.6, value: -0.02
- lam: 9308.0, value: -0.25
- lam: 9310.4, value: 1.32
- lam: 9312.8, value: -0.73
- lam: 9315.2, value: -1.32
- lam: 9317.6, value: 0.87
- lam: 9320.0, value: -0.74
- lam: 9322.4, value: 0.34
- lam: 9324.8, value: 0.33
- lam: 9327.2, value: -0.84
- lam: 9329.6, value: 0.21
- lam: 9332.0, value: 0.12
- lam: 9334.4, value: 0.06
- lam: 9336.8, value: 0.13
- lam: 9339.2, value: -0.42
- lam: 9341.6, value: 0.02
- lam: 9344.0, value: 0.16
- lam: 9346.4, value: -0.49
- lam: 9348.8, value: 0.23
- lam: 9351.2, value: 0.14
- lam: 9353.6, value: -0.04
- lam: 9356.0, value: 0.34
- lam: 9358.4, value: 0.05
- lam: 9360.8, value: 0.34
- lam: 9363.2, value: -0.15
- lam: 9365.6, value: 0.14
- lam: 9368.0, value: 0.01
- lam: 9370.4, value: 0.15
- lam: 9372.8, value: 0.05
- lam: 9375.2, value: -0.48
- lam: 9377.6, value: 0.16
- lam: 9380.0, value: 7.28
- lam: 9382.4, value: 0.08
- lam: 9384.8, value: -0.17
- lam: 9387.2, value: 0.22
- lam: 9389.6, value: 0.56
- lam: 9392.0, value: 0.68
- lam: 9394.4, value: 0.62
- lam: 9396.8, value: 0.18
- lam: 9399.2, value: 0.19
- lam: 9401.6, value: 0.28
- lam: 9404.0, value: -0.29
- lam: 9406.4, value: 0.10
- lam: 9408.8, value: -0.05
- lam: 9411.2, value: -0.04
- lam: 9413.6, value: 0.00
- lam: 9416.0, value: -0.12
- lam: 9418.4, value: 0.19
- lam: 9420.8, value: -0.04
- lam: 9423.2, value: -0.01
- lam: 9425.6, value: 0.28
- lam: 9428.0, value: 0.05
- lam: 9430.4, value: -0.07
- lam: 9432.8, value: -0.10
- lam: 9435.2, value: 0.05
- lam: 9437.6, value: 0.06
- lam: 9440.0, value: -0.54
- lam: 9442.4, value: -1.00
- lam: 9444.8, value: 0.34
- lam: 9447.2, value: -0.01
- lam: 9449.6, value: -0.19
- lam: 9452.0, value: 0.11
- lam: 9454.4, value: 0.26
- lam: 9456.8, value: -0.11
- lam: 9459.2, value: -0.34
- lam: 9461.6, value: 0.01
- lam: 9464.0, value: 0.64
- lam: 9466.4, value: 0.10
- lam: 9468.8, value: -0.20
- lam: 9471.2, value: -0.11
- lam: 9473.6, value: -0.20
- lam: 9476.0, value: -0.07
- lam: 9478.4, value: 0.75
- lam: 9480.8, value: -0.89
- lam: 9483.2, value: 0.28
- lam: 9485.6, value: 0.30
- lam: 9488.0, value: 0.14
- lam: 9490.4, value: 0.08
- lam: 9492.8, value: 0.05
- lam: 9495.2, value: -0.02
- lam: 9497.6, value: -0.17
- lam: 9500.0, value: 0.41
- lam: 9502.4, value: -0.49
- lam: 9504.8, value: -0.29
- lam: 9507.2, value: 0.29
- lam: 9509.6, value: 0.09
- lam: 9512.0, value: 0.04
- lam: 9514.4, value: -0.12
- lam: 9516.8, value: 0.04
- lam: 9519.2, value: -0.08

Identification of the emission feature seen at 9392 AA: Hbeta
